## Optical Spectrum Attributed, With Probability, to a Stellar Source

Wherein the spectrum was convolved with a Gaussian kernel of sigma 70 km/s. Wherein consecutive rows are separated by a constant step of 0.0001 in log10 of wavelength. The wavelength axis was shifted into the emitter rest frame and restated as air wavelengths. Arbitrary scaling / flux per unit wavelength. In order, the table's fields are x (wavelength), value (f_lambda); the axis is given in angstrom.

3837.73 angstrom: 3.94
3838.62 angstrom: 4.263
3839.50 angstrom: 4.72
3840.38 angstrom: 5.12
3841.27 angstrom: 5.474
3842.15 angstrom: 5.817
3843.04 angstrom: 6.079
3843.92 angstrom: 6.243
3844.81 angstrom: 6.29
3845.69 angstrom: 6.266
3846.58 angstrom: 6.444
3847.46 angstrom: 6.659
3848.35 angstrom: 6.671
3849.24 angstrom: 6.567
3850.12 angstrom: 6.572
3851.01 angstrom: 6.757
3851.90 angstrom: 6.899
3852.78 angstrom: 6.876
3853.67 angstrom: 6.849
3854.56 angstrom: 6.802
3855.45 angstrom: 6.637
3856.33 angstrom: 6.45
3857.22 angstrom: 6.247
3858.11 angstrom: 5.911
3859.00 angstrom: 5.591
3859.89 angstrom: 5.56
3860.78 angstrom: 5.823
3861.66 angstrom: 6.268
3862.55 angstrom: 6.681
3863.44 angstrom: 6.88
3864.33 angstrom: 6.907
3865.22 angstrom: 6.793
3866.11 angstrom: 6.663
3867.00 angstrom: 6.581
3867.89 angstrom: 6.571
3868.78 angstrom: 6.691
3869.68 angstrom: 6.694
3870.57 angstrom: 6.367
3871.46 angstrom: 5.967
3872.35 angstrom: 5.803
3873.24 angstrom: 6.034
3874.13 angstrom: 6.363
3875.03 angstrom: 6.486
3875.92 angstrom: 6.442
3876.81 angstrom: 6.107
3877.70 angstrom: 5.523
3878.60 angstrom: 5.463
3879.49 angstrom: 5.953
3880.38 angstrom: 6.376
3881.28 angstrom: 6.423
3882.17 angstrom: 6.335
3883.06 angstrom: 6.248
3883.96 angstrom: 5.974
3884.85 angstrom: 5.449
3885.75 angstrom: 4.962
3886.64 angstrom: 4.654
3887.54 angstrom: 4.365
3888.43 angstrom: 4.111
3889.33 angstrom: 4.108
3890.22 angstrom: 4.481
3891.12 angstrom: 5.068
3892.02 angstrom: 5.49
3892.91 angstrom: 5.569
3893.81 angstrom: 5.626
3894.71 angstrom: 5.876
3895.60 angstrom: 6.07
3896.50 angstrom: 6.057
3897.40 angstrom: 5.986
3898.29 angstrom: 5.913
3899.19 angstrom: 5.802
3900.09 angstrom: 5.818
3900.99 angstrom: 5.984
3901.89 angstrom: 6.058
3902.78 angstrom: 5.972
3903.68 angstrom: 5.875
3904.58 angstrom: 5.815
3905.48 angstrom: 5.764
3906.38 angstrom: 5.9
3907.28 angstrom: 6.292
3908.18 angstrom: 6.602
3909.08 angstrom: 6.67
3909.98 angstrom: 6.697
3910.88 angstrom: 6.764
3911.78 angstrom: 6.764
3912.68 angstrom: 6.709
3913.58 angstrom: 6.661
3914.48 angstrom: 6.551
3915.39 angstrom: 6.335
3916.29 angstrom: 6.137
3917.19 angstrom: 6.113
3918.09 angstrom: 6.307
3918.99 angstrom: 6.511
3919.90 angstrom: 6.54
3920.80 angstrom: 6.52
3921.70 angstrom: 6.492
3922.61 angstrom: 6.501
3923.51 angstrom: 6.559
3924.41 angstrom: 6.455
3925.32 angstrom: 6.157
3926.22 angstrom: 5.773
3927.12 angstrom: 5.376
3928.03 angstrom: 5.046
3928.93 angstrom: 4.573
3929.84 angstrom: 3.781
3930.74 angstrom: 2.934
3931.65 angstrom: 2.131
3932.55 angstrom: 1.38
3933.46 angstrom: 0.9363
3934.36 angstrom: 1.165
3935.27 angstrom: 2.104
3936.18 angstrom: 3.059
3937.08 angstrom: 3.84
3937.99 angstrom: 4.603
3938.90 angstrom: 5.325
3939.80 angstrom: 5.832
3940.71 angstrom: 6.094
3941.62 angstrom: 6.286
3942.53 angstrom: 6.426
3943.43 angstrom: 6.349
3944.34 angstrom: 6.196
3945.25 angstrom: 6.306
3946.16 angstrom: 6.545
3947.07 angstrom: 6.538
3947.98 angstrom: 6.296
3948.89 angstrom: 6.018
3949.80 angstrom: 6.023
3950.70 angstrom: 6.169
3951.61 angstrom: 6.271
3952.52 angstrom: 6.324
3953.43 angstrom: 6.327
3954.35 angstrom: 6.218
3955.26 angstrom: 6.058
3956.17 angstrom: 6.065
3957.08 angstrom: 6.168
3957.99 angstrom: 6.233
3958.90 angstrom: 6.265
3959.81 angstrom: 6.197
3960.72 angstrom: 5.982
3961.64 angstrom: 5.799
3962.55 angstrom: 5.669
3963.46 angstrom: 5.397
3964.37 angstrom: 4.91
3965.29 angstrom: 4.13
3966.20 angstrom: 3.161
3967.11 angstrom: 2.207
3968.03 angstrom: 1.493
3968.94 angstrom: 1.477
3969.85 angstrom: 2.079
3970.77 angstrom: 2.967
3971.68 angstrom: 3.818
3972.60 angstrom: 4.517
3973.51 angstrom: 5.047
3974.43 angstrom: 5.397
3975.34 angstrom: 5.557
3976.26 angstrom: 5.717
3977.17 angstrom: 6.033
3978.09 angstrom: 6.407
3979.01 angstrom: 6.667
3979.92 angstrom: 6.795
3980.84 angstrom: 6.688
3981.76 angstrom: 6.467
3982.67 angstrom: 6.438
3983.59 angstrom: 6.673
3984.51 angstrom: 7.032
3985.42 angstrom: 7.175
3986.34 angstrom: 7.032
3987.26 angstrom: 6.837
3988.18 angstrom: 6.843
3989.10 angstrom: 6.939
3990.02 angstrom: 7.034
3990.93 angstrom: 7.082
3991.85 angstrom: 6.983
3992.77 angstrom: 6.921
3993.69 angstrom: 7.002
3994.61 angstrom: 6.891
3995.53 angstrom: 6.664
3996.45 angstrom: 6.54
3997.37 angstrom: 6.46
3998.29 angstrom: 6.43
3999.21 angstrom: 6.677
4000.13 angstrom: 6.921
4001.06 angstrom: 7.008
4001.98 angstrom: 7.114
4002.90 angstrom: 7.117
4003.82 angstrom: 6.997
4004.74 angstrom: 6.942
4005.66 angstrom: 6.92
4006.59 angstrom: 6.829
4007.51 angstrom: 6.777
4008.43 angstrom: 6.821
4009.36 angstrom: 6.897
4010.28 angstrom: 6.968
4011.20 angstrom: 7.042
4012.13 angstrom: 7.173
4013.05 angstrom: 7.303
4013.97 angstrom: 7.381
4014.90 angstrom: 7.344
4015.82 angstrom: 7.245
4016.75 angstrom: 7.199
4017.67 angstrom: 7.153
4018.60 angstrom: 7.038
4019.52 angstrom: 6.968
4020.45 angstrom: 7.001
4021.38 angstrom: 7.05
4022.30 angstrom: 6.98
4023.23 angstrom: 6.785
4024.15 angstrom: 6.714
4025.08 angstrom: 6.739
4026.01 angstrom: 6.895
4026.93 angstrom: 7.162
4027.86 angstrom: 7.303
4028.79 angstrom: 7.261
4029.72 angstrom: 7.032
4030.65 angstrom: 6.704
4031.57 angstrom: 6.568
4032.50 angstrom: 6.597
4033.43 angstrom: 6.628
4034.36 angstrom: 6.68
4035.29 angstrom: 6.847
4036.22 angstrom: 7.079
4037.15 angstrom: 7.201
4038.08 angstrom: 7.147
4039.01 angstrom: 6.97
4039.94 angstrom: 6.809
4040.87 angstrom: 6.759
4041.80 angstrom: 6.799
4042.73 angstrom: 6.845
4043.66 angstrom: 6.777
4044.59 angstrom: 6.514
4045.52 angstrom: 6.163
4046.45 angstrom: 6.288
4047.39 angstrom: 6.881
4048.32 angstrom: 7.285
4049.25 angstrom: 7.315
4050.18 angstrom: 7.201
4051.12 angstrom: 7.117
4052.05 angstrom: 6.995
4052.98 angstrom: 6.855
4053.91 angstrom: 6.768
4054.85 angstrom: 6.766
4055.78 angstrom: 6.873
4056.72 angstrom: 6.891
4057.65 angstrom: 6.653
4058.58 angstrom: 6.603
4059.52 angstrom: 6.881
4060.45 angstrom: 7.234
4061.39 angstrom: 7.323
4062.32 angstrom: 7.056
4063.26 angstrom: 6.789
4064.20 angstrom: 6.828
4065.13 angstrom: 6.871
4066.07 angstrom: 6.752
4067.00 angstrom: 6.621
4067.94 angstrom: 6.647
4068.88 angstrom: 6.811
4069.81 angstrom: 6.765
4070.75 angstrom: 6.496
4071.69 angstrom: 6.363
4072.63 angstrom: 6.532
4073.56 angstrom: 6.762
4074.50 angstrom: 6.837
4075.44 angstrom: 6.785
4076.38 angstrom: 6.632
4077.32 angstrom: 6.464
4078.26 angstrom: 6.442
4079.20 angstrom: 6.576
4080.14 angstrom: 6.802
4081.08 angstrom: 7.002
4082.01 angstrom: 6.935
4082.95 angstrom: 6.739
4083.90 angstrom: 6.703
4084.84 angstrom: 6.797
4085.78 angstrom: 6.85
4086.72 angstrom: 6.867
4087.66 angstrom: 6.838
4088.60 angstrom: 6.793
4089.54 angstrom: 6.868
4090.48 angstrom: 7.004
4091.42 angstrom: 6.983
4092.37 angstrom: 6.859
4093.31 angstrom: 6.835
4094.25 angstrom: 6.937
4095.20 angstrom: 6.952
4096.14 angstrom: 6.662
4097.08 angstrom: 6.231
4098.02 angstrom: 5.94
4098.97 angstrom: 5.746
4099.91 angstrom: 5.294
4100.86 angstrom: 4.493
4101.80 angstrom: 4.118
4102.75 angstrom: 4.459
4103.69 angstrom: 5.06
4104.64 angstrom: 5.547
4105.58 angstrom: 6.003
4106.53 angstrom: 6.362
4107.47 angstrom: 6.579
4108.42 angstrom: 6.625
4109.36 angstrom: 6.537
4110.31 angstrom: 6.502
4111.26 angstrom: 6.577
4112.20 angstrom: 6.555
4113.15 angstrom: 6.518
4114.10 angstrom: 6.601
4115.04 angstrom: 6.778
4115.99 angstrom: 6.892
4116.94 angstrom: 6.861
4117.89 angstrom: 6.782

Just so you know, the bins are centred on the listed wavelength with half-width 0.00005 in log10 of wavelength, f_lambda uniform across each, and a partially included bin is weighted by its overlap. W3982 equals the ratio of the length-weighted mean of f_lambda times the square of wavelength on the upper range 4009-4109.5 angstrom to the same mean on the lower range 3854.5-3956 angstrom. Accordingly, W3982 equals 1.3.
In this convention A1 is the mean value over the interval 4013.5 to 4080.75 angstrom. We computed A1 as 6.86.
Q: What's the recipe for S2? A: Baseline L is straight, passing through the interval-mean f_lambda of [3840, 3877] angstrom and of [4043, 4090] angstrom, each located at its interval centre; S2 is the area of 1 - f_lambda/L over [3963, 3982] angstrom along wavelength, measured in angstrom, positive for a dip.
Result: 5.8 angstrom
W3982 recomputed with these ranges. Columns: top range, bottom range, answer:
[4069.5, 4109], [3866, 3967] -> 1.23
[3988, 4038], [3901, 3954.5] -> 1.30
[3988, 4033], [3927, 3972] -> 1.50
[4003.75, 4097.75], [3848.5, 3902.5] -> 1.24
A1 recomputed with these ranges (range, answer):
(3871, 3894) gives 5.59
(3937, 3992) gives 5.7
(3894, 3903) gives 5.95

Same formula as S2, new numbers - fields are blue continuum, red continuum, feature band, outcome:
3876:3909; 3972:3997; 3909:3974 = 9.2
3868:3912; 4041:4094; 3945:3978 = 5.5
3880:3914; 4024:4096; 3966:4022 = 1.4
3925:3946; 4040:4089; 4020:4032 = -1.7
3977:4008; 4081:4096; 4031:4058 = 0.0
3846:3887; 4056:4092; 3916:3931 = 1.5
